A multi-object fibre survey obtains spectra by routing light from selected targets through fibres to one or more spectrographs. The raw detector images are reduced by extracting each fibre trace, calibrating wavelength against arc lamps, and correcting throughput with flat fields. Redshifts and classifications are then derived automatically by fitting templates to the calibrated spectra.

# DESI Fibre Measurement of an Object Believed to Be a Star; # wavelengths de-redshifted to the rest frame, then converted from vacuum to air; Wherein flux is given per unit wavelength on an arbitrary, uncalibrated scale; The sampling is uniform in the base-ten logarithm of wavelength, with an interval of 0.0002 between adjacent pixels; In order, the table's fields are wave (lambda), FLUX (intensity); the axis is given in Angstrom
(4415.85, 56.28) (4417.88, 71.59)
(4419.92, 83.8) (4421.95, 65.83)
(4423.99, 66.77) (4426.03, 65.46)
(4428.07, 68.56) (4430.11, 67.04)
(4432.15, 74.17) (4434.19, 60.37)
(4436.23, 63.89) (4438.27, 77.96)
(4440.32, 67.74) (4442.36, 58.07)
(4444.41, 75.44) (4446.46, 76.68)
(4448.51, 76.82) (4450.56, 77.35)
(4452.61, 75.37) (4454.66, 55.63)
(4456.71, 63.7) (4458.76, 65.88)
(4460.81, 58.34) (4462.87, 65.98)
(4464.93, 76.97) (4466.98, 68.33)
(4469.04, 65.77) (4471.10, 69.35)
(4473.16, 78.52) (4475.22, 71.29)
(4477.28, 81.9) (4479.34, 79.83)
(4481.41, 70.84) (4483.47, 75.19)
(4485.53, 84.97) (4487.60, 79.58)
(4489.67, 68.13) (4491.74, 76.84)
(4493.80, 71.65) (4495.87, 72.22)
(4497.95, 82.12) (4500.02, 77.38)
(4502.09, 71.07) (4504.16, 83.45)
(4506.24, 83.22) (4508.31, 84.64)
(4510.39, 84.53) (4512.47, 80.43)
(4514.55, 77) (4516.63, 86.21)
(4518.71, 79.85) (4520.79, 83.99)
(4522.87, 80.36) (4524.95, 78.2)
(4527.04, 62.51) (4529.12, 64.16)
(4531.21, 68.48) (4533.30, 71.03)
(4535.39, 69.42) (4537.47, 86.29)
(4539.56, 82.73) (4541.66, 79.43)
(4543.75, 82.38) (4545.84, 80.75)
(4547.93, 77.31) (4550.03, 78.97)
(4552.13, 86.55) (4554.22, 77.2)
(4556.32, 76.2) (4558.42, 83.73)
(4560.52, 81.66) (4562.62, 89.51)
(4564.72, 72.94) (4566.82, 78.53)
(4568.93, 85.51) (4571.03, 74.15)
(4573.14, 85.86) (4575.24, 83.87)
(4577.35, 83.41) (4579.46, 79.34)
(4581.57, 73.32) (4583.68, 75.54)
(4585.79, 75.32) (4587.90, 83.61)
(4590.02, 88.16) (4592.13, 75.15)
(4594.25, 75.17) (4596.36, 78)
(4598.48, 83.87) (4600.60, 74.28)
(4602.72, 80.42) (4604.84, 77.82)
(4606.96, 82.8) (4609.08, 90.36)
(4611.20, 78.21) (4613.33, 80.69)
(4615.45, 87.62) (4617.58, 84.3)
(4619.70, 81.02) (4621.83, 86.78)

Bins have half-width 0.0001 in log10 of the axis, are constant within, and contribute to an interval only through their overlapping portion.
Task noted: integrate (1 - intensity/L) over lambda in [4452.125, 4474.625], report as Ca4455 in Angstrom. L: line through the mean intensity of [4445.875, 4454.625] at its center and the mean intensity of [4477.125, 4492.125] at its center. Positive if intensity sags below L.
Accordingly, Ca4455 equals 2.31 Angstrom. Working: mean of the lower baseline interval 74.2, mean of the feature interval 67.5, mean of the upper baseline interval 76.9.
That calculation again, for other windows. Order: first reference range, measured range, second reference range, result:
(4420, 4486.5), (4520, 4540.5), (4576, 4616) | 0.3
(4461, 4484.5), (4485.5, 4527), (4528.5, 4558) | -2.1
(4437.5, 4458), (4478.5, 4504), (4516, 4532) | -1.0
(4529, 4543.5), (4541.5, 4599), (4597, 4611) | -1.3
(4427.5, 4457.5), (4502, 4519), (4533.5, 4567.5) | -1.3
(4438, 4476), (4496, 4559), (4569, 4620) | -2.8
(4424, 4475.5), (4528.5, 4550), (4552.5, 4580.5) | 0.5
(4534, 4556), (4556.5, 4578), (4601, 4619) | -0.2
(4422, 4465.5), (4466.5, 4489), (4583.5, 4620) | -1.3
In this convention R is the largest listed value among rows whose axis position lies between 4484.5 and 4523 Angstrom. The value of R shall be 86.21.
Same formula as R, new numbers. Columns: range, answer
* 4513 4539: 86.29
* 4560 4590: 89.51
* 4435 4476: 78.52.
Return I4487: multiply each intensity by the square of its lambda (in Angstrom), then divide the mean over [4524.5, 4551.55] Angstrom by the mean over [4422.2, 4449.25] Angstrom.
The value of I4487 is 1.1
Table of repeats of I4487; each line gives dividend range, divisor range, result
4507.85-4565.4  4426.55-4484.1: 1.16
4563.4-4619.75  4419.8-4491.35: 1.21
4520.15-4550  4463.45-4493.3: 1.05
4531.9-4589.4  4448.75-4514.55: 1.11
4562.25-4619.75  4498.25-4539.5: 1.07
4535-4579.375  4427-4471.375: 1.24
